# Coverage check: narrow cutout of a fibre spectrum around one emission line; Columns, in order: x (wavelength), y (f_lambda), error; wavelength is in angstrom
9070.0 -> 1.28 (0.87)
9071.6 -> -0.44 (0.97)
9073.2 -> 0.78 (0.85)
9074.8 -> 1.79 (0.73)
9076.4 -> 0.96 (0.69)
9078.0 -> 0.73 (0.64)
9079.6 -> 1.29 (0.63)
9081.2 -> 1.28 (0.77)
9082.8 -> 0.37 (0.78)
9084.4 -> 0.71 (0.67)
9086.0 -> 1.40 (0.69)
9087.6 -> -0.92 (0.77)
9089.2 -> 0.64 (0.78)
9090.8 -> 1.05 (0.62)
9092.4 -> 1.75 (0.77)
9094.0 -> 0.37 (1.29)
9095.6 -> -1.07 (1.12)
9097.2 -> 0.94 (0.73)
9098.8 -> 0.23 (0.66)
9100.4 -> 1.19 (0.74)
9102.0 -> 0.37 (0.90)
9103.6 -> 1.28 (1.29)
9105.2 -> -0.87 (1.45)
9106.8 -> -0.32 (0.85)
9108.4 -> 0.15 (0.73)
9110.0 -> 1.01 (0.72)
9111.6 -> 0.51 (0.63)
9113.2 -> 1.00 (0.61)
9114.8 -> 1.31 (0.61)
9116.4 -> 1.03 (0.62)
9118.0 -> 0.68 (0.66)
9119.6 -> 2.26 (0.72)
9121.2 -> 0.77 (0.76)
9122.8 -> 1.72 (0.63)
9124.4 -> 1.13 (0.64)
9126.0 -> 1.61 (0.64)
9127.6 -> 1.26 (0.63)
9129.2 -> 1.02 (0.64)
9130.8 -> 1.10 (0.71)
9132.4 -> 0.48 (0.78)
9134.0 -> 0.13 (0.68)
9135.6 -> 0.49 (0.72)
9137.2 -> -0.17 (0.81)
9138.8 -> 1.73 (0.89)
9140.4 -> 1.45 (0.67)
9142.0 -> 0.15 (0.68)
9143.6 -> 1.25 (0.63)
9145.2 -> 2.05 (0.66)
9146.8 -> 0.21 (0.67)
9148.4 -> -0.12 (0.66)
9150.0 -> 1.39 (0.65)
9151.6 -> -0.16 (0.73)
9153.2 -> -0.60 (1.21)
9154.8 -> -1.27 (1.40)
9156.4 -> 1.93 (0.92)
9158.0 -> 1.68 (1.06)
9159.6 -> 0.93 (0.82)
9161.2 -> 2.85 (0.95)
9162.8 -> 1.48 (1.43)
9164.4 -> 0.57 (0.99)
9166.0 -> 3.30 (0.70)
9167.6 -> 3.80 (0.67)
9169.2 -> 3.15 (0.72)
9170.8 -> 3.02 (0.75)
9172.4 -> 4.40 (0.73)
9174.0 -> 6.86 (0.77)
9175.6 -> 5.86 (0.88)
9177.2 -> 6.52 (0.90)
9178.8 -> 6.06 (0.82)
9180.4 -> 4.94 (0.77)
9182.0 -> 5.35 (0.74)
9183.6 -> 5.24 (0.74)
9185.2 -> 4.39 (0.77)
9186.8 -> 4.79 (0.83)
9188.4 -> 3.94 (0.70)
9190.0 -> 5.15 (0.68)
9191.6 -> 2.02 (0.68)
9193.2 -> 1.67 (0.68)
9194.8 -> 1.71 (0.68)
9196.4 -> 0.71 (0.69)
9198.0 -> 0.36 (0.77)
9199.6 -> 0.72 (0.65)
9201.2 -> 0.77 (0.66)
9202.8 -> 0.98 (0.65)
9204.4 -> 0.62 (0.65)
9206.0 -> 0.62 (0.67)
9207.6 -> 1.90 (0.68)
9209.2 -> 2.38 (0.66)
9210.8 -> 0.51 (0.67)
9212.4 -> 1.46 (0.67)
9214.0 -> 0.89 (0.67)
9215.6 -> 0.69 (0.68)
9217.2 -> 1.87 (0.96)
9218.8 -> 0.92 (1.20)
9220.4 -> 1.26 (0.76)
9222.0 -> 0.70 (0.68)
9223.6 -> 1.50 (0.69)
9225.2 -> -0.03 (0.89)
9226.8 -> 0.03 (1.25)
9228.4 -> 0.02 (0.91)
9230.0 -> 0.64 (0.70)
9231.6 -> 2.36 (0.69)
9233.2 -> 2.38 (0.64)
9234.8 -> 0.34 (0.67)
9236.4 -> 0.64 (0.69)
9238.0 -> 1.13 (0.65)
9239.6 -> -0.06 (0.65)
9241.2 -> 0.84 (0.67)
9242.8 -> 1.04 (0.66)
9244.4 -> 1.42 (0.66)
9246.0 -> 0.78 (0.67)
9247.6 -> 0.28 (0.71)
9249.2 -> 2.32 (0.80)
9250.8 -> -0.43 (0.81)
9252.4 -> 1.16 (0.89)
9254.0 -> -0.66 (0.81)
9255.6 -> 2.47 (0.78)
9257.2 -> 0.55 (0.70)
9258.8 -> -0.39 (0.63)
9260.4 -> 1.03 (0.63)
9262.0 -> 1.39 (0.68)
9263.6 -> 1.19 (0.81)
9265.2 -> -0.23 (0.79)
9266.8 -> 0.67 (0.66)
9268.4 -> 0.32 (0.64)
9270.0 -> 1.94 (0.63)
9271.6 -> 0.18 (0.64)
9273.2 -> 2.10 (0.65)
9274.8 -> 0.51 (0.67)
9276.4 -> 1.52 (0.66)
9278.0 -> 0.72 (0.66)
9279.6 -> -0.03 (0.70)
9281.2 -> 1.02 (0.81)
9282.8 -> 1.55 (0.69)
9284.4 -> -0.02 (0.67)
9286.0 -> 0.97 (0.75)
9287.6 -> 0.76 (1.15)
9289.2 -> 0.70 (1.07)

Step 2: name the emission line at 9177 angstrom [O II]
